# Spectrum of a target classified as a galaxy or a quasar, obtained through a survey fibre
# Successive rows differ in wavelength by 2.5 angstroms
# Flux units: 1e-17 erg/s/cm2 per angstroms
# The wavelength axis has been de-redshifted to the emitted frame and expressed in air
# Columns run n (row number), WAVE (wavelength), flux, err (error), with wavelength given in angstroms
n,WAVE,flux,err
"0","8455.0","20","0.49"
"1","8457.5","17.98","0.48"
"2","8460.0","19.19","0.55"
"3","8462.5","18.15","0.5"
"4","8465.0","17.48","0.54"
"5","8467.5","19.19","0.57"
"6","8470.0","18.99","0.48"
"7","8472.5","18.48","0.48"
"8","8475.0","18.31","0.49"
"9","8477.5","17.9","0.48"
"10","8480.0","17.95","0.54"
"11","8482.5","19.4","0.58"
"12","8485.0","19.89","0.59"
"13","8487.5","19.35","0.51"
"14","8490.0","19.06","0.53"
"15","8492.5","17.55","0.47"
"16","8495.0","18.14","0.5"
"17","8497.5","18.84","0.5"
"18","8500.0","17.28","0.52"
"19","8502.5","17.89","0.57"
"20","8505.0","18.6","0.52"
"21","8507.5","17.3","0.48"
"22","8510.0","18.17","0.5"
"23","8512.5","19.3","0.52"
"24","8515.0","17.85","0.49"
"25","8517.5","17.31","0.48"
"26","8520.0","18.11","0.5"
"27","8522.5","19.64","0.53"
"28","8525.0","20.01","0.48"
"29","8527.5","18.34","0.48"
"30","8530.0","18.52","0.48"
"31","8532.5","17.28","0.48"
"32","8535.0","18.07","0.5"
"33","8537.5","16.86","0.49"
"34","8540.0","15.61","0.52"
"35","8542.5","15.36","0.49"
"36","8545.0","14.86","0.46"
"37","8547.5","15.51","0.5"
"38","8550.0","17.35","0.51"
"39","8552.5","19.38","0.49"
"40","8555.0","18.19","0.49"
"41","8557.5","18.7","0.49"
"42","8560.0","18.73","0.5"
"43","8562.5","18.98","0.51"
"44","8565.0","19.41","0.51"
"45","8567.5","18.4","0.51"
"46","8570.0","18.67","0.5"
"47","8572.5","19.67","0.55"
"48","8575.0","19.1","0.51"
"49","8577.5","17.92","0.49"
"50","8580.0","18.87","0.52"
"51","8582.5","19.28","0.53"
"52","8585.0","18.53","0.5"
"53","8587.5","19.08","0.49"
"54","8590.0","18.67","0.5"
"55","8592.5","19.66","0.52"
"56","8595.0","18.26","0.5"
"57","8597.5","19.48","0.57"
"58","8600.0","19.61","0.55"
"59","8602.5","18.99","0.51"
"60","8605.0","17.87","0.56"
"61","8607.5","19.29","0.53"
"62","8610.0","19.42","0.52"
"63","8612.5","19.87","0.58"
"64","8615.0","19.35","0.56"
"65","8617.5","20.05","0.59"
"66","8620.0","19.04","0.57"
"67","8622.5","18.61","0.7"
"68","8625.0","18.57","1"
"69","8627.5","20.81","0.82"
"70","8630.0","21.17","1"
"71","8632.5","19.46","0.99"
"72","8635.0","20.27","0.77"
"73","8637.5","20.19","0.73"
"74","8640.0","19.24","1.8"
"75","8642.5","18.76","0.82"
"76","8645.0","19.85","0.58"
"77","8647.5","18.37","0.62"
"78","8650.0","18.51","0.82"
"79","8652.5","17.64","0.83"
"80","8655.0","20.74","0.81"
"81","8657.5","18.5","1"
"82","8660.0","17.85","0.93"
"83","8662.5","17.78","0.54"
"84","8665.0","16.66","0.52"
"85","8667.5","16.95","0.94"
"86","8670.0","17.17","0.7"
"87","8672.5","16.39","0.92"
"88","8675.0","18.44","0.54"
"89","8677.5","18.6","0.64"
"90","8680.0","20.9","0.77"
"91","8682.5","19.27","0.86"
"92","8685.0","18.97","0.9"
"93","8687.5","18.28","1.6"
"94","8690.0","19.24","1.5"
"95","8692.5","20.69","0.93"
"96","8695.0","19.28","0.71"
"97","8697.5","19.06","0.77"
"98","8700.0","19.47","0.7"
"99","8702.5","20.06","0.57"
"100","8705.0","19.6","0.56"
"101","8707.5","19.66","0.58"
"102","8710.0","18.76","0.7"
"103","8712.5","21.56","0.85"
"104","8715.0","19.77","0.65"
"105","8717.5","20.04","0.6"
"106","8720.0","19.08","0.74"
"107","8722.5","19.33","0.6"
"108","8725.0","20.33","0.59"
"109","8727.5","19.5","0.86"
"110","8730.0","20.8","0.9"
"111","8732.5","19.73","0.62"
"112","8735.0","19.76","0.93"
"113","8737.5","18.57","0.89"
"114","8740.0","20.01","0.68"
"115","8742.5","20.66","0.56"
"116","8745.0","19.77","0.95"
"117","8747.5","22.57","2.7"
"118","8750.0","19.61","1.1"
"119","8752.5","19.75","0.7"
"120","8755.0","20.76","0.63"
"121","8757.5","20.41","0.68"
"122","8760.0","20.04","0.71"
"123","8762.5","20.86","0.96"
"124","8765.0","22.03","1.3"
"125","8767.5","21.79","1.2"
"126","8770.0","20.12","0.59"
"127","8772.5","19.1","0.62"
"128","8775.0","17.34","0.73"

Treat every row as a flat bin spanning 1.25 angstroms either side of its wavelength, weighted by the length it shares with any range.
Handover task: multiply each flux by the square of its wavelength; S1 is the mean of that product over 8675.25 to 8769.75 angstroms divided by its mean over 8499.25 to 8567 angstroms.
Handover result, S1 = 1.17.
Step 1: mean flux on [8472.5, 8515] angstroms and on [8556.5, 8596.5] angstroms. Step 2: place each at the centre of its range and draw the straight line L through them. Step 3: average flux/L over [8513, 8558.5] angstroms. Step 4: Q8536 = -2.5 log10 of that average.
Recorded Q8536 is 0.061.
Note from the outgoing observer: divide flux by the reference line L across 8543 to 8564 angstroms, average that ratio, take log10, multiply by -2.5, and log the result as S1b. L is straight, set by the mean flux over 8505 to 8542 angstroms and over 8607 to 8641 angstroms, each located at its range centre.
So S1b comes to 0.05 mag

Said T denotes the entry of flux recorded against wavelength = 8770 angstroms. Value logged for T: 20.12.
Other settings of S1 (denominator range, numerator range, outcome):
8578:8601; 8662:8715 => 1.02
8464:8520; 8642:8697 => 1.05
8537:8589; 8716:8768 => 1.17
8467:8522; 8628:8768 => 1.11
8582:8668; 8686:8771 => 1.08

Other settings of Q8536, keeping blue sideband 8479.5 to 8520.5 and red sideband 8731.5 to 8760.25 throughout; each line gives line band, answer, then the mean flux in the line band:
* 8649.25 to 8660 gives 0.042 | 18.7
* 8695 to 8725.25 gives 0.011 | 19.7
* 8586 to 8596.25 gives 0.007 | 18.9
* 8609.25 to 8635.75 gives -0.024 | 19.7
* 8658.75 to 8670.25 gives 0.134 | 17.3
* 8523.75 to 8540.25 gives 0.038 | 17.9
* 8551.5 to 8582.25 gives 0.000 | 18.8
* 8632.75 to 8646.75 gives -0.013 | 19.6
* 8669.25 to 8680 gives 0.091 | 18.1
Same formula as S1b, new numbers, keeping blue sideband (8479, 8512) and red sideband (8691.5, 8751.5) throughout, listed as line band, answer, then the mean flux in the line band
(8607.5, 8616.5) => -0.019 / 19.5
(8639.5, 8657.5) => 0.026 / 19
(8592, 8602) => -0.006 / 19.2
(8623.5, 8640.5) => -0.036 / 20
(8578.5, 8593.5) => 0.002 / 19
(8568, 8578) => 0.004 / 18.9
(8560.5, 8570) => 0.001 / 18.9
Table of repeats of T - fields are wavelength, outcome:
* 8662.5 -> 17.78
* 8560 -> 18.73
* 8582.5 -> 19.28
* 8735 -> 19.76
